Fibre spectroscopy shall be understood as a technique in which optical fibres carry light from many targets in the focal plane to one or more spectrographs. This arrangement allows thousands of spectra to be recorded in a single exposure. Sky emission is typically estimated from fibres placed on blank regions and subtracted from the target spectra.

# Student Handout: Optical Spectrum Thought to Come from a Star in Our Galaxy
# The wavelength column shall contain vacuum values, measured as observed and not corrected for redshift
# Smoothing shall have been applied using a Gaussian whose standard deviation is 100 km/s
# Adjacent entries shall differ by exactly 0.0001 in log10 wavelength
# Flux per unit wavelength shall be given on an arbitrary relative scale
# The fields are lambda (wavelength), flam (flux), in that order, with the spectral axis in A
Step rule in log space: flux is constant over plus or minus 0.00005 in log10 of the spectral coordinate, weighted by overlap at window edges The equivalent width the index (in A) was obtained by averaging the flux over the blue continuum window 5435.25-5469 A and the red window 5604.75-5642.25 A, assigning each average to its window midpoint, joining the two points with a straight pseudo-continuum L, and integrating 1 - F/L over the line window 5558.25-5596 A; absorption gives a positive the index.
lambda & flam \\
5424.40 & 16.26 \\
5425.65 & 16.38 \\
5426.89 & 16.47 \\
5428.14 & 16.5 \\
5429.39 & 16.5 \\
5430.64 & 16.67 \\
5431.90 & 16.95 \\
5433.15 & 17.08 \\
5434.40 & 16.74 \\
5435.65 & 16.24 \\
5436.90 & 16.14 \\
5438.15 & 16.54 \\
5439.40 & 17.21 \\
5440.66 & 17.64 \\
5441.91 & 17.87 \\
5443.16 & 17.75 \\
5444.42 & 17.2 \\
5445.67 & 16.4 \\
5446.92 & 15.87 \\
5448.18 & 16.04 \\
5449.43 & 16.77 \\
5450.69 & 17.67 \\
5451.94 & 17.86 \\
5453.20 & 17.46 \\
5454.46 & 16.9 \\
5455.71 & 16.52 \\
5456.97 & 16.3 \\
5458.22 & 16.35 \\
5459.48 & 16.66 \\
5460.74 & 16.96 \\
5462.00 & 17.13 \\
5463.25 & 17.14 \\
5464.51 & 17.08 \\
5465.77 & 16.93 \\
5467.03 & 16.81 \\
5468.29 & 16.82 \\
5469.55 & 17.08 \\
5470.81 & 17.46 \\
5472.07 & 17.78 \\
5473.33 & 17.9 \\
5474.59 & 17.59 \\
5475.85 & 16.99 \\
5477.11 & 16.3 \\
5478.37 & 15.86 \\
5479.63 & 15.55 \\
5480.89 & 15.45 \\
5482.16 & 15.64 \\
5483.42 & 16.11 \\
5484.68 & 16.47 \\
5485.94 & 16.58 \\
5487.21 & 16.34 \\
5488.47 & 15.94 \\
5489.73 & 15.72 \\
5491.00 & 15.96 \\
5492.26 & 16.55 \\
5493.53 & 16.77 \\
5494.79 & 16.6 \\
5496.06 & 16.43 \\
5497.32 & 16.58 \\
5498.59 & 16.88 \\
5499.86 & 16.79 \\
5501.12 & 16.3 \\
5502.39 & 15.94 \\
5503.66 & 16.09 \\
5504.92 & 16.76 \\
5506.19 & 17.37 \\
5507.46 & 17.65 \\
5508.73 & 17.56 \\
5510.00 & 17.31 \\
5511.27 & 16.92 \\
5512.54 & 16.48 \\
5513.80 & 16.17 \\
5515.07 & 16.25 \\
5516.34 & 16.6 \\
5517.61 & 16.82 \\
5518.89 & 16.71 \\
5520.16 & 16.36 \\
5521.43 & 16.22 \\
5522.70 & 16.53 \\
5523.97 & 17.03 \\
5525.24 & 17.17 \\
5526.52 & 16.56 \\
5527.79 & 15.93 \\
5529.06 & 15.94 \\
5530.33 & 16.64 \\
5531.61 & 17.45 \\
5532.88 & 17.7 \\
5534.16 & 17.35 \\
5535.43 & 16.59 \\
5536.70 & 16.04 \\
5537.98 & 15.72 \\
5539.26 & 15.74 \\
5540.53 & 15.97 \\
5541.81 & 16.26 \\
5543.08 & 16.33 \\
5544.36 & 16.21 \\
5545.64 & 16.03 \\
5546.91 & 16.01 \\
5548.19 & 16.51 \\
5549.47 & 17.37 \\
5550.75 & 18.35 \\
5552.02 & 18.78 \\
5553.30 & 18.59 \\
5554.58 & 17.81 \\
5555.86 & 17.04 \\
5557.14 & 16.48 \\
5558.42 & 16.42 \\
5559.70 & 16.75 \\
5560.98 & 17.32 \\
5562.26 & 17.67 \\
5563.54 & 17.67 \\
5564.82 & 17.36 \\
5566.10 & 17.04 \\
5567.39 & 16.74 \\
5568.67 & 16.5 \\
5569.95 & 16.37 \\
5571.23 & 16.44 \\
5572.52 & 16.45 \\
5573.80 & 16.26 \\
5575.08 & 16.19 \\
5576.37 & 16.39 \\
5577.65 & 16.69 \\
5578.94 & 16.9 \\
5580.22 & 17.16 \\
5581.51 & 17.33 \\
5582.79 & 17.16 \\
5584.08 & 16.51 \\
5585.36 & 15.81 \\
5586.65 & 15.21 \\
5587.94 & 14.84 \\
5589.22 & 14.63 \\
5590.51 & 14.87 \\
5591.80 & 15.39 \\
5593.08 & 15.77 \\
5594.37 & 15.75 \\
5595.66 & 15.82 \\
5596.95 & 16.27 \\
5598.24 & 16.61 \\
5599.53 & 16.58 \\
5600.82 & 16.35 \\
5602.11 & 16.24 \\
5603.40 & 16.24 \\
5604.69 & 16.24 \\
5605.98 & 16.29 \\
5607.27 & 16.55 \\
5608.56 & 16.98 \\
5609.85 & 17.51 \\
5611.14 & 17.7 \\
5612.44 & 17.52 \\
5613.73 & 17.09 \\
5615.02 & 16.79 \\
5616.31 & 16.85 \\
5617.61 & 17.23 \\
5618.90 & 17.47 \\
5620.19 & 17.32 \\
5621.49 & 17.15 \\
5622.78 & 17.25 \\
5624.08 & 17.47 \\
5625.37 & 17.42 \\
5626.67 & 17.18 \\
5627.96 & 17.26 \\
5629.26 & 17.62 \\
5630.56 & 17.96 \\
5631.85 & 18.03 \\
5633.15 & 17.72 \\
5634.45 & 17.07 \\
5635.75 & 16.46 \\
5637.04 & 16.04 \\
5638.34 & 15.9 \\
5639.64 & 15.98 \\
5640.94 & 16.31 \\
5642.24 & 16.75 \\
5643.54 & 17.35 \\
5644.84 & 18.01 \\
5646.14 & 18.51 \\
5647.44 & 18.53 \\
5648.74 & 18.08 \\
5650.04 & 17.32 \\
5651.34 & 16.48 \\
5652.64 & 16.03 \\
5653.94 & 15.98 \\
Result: 1.40 A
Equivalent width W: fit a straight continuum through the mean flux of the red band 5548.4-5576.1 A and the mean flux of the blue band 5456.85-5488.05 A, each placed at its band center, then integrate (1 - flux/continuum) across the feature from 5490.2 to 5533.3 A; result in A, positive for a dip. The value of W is 0.52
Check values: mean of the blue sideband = 16.7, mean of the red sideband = 17.1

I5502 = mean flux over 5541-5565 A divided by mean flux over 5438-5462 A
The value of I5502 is 1.01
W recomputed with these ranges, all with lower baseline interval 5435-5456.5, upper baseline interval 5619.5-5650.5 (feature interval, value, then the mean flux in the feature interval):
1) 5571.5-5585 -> 0.4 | 16.7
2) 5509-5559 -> 1.1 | 16.7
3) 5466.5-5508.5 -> 1.1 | 16.6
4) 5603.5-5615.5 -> 0.2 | 16.9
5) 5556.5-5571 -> 0.2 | 16.9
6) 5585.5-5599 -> 1.3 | 15.5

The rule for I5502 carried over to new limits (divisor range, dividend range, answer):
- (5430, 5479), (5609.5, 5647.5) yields 1.02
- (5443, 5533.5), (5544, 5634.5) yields 1.01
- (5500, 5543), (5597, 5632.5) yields 1.03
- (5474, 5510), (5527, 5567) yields 1.02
